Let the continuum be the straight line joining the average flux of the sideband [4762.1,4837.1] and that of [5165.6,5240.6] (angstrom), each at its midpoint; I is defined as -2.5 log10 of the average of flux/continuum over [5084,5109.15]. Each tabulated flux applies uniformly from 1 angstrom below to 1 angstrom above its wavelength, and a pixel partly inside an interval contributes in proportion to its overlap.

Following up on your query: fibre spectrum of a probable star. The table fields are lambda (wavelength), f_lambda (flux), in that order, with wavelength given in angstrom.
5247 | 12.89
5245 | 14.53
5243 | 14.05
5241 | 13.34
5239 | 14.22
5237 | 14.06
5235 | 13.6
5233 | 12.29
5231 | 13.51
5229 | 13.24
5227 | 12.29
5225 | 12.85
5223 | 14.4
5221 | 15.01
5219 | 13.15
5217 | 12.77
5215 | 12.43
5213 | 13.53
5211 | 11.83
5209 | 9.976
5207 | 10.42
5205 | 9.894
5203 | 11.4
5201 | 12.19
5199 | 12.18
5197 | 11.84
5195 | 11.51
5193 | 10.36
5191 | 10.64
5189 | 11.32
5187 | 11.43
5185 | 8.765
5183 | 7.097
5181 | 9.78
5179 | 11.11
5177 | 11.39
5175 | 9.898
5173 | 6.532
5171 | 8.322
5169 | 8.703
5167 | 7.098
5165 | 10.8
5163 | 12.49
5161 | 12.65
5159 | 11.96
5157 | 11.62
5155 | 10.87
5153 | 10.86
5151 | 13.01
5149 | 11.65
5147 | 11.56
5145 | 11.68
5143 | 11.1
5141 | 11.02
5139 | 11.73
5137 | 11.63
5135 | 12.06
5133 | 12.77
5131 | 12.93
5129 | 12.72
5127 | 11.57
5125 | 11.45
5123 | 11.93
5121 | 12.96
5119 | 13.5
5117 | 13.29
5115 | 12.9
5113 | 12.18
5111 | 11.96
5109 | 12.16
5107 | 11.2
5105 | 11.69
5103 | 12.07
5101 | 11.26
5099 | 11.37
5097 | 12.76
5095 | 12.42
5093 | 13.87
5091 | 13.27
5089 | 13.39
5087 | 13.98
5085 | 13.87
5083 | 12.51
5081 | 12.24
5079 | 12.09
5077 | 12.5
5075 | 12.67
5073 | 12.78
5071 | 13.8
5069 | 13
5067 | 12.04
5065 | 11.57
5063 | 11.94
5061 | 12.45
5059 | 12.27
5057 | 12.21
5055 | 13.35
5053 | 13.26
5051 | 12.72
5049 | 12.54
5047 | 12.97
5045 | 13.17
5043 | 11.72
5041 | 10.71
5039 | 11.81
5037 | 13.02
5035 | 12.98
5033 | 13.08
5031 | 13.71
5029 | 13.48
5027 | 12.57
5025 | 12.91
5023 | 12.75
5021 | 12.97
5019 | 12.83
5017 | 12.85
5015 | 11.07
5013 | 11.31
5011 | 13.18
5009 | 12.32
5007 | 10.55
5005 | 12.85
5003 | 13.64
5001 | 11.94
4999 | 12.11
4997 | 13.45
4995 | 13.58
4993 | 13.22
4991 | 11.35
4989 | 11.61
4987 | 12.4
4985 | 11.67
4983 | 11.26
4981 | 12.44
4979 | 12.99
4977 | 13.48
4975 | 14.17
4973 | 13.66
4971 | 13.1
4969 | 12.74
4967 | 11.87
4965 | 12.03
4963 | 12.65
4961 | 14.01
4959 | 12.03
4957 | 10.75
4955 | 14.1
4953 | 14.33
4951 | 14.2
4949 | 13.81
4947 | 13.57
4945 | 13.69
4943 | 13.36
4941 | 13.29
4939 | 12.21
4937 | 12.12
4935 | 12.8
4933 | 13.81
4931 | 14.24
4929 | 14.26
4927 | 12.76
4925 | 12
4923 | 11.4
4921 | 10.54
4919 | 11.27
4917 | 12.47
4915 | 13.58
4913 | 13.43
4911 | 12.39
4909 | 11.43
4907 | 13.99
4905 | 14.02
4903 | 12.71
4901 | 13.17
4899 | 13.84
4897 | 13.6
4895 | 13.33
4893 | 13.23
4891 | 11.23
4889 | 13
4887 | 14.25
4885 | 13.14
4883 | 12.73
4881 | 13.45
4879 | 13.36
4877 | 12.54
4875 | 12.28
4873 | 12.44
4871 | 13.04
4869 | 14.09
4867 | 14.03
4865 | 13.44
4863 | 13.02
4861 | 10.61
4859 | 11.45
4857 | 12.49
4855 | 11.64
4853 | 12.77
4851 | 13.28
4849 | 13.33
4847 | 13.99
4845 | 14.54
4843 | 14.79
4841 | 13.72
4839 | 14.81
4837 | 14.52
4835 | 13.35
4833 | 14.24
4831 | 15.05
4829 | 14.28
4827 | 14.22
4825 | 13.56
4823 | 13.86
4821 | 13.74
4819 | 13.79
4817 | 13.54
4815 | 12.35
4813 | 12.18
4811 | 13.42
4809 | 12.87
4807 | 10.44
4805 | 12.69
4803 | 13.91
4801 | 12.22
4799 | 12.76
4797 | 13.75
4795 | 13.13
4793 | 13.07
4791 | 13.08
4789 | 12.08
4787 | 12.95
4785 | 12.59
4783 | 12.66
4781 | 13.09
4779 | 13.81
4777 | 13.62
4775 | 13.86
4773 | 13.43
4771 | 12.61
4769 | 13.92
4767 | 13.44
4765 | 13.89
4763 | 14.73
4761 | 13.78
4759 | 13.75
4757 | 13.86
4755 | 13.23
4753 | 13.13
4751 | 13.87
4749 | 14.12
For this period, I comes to -0.060 mag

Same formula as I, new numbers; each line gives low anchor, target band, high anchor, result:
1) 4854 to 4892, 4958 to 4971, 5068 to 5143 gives 0.003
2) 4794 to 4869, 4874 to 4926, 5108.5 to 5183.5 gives 0.007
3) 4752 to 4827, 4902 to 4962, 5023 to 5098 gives 0.002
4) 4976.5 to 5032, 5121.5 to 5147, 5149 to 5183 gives -0.105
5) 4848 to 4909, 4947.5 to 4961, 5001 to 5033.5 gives -0.043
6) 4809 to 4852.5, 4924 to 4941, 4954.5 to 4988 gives -0.006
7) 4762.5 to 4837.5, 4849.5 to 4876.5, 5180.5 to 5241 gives 0.037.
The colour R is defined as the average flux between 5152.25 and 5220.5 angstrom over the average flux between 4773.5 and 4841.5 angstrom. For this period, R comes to 0.81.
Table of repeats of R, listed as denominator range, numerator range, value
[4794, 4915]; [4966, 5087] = 0.95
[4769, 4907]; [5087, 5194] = 0.87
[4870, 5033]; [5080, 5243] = 0.93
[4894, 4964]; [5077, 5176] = 0.91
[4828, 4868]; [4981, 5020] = 0.91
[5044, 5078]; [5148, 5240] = 0.90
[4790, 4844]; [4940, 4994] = 0.96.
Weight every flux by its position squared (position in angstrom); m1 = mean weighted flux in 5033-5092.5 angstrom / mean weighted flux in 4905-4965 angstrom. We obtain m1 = 1.03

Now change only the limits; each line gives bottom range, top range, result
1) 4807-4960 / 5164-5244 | 0.99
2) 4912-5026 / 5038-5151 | 1.02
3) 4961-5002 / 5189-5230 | 1.05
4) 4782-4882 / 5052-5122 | 1.06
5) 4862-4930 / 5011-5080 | 1.03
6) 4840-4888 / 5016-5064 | 1.04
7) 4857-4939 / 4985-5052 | 1.02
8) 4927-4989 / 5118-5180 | 0.93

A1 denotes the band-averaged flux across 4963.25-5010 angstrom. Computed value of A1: 12.5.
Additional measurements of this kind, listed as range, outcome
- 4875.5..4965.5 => 13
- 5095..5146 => 12.1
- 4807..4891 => 13.3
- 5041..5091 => 12.7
